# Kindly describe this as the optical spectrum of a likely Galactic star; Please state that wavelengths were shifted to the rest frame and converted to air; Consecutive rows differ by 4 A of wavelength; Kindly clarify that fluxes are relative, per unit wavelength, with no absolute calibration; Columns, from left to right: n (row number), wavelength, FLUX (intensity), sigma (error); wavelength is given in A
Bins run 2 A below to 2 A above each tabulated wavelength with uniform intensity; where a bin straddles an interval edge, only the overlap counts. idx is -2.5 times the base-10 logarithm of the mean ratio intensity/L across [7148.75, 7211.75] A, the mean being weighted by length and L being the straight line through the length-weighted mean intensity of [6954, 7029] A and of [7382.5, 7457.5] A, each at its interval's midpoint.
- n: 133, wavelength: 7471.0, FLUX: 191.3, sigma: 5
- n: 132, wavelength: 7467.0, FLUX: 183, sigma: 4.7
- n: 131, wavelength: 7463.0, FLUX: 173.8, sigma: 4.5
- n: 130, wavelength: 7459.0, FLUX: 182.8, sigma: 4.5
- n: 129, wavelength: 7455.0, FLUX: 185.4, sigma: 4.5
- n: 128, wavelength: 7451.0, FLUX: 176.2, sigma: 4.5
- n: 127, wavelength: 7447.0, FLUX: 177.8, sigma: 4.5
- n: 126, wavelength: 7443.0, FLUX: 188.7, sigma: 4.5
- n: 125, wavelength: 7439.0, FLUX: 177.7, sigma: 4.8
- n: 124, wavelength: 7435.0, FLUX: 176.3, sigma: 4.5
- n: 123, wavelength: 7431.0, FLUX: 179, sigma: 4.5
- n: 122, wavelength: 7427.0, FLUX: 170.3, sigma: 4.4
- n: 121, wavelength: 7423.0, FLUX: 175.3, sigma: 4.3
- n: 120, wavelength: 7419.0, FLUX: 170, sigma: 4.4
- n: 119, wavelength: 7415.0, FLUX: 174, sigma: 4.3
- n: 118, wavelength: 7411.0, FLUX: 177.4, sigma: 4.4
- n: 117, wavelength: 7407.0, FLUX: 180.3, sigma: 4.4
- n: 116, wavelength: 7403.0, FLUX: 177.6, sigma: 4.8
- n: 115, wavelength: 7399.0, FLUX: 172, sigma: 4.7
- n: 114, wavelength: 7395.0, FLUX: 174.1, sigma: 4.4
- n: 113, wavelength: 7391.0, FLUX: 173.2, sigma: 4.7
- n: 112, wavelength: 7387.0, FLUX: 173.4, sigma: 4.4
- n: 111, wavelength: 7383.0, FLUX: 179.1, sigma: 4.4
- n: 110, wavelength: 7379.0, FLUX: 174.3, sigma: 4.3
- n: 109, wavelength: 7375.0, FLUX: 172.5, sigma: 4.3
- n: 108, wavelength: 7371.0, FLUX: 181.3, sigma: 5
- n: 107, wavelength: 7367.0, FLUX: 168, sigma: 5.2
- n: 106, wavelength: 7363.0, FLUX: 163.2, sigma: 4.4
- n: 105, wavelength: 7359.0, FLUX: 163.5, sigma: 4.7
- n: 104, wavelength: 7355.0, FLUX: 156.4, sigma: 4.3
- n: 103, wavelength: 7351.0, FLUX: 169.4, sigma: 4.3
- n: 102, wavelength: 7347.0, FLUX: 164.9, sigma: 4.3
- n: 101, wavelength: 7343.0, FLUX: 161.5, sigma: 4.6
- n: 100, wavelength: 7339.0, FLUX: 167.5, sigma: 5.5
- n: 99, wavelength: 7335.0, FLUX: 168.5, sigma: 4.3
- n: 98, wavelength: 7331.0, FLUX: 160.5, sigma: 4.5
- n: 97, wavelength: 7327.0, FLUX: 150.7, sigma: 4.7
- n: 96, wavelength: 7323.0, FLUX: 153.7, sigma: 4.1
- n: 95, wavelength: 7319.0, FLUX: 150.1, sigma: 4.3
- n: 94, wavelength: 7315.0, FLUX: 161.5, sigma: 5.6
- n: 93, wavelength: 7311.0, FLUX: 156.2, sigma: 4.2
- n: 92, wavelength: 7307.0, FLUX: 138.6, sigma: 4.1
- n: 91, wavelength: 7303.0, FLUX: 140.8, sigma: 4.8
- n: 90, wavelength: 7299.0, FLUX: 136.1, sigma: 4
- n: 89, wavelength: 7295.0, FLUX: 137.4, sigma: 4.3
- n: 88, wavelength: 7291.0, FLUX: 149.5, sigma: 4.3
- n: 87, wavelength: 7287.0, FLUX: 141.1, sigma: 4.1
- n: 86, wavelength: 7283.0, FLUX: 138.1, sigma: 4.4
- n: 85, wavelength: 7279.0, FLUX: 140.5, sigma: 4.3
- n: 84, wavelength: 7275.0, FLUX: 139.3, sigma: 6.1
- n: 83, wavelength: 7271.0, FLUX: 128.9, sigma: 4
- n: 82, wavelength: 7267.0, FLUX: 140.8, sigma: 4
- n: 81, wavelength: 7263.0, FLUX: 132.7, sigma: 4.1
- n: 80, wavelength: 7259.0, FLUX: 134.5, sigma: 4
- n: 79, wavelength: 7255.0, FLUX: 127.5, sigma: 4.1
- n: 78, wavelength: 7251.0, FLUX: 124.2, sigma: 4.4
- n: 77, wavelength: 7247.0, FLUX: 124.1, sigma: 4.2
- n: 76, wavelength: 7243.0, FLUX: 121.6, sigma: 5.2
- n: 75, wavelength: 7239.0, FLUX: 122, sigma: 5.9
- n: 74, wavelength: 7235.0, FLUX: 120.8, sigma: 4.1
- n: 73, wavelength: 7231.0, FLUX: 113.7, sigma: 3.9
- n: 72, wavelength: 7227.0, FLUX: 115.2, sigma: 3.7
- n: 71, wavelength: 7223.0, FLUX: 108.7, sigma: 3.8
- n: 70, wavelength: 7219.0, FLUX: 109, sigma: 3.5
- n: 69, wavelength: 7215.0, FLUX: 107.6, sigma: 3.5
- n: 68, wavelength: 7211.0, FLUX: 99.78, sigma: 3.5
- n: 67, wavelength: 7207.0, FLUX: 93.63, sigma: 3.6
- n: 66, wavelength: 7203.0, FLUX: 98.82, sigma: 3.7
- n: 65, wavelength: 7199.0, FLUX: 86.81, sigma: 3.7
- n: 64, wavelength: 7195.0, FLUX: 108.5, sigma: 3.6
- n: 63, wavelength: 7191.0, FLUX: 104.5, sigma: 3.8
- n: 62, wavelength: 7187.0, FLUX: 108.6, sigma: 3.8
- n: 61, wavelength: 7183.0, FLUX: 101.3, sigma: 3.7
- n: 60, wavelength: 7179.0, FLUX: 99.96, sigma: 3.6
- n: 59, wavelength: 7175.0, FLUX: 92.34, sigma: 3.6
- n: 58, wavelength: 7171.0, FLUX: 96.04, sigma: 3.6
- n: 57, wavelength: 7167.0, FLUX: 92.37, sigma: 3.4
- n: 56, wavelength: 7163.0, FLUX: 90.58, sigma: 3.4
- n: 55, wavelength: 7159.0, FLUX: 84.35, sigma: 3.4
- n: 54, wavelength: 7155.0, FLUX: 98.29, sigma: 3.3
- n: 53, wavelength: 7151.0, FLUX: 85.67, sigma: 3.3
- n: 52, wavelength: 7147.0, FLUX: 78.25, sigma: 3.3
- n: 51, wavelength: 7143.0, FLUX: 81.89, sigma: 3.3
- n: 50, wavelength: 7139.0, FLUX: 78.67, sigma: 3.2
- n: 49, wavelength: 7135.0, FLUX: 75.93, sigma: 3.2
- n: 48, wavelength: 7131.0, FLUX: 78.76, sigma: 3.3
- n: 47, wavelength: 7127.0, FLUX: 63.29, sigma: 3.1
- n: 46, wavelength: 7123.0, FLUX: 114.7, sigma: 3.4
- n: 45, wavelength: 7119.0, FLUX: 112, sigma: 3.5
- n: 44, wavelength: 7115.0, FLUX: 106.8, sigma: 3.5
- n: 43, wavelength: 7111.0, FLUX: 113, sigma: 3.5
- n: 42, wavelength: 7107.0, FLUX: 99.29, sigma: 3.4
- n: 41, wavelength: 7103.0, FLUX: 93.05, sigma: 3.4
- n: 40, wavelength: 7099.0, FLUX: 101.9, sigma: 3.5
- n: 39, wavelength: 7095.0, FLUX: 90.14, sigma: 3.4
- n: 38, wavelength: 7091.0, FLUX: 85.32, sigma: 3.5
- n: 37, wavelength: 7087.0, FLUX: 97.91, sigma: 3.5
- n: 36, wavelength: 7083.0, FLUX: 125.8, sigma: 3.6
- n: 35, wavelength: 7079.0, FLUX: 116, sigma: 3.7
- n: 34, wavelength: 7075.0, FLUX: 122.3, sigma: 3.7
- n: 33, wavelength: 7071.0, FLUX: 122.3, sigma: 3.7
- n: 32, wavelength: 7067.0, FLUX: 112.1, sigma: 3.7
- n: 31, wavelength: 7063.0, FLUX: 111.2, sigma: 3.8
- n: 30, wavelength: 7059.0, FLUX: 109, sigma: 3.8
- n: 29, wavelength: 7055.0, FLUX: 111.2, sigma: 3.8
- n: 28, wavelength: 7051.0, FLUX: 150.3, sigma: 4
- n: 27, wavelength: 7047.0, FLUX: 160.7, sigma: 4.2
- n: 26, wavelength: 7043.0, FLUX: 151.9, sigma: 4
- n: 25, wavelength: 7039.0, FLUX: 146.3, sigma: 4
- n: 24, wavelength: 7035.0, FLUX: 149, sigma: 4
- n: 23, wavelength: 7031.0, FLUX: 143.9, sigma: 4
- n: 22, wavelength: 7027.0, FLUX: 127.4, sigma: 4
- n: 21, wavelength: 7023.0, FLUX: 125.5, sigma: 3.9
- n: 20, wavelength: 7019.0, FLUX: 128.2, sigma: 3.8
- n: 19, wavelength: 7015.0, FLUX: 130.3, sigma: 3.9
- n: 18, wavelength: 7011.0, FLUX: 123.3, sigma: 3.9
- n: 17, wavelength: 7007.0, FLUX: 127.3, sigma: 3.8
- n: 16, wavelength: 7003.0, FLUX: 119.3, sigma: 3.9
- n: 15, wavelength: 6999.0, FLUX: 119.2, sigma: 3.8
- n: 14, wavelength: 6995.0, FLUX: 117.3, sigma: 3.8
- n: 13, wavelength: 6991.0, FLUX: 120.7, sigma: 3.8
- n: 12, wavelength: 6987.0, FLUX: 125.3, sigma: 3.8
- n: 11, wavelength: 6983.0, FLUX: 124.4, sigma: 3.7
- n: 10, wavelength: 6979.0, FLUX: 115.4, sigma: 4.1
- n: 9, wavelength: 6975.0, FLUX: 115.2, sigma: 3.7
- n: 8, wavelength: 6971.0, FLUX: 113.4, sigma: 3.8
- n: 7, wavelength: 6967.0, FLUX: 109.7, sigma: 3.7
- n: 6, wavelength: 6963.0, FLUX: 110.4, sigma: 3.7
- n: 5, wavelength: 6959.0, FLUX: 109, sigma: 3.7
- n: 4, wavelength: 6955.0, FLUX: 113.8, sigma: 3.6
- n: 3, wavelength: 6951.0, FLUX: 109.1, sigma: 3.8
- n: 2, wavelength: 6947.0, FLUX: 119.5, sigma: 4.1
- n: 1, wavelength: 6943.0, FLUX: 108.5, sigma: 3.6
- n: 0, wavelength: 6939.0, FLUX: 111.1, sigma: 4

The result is 0.44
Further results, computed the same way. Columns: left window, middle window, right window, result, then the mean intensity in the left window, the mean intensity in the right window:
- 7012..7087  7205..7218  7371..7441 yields 0.43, 129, 175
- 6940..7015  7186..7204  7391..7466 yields 0.40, 117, 177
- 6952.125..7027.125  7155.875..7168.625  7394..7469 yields 0.50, 119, 178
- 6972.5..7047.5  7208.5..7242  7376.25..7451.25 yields 0.35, 129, 176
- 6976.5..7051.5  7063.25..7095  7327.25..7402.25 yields 0.25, 131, 169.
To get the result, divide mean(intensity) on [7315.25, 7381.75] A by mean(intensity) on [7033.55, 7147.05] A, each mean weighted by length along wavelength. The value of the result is 1.5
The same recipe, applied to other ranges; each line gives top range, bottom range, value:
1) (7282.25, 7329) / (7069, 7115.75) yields 1.38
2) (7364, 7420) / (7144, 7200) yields 1.84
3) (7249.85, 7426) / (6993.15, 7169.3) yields 1.42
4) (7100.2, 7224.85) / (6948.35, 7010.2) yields 0.82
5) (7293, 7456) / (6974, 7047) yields 1.29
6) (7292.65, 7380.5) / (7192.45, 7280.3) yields 1.35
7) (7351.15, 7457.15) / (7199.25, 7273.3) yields 1.49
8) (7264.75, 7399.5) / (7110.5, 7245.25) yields 1.59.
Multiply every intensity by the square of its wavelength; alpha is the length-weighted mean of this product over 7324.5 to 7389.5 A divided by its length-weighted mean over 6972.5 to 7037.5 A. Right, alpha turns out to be 1.5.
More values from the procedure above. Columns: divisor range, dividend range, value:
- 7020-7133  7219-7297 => 1.17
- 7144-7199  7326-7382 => 1.84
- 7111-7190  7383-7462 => 2.07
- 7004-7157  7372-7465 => 1.74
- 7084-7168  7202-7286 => 1.37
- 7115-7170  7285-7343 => 1.80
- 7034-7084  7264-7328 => 1.19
